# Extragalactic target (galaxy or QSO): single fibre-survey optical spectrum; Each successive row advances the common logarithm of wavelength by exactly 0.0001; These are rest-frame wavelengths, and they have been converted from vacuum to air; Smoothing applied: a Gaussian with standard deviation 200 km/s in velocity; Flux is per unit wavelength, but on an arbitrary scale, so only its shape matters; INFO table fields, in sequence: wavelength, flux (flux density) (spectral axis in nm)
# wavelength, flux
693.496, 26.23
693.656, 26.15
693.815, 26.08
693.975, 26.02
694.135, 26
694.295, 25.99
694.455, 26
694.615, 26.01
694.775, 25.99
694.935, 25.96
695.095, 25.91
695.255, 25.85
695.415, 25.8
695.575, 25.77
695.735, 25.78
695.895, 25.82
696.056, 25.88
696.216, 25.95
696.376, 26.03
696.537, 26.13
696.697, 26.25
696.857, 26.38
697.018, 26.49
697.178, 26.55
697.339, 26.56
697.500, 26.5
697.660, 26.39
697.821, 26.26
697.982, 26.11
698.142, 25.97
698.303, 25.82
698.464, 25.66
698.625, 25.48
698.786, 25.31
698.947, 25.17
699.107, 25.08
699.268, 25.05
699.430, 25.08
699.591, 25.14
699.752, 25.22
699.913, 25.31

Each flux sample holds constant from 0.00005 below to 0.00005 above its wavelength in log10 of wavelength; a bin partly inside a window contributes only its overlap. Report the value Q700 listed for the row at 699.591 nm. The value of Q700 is 25.14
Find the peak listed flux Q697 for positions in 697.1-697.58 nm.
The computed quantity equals 26.56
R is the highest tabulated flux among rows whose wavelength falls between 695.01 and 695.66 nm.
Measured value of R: 25.91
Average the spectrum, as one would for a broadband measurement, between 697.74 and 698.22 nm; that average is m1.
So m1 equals 26.1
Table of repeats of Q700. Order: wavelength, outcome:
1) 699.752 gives 25.22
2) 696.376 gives 26.03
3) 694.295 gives 25.99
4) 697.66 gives 26.39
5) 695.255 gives 25.85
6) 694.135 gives 26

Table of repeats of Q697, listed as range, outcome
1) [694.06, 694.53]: 26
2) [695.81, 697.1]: 26.49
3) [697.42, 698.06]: 26.5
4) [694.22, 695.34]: 26.01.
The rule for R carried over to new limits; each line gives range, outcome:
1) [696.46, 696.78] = 26.25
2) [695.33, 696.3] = 25.95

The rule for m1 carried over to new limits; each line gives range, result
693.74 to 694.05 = 26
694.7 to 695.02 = 26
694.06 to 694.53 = 26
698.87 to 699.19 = 25.2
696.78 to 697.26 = 26.4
